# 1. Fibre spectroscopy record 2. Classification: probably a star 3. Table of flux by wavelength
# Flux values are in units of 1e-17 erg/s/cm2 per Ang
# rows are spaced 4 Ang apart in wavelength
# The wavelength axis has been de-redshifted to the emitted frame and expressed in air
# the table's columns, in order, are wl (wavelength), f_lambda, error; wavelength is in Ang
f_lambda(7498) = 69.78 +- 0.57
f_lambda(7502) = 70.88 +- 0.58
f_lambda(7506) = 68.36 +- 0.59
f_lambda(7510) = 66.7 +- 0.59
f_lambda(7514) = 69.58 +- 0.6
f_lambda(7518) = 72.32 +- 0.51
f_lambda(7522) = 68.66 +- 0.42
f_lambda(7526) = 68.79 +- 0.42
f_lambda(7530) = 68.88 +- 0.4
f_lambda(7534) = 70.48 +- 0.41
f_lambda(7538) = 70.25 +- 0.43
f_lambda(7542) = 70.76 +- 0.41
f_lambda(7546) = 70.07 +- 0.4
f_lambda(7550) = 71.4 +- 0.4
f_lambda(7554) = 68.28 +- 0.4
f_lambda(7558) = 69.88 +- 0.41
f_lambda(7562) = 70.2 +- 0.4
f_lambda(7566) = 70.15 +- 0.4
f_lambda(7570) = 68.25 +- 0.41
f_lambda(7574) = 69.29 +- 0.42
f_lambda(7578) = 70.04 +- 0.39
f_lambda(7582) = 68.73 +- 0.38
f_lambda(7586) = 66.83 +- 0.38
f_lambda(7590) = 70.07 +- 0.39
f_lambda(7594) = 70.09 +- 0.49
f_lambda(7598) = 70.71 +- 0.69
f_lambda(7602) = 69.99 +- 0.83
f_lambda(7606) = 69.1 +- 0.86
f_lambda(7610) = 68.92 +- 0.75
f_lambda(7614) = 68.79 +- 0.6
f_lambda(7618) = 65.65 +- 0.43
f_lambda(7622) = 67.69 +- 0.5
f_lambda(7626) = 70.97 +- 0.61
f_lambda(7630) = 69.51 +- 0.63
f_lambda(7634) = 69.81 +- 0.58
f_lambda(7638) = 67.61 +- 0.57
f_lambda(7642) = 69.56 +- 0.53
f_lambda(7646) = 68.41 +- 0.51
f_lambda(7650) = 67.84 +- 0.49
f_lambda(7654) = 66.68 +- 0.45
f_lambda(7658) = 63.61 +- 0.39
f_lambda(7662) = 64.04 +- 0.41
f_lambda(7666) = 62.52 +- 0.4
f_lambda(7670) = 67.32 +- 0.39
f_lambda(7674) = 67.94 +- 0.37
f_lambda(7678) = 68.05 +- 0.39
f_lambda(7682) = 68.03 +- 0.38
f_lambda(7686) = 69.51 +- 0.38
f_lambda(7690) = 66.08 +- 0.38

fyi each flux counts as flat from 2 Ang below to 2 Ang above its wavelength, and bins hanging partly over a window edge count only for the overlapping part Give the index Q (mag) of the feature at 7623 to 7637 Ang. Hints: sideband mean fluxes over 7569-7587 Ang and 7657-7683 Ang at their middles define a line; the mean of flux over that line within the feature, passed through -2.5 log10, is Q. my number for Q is -0.04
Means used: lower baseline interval 68.7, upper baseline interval 65.9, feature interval 69.7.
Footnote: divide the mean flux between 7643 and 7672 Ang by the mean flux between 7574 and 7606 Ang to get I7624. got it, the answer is 0.9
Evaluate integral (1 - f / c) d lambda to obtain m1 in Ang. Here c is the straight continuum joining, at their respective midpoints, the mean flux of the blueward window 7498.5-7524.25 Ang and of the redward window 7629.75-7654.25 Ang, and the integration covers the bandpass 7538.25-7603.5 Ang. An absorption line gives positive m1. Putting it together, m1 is -0.6 Ang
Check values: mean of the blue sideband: 69.4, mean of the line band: 69.7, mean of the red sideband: 68.5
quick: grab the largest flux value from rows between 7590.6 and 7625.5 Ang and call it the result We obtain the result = 70.71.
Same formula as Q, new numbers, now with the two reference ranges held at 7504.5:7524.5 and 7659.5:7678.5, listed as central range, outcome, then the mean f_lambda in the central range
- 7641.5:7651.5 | -0.04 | 68.5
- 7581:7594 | -0.02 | 68.8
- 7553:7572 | -0.02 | 69.4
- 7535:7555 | -0.03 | 70.3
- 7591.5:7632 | -0.03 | 69.2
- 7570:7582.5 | -0.02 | 69.3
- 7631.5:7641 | -0.04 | 68.8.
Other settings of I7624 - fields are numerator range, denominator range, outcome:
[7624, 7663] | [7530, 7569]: 0.97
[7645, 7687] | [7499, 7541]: 0.96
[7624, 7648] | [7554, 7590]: 1.00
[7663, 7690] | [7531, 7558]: 0.96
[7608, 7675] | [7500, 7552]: 0.97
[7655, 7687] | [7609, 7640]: 0.97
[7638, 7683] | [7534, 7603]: 0.96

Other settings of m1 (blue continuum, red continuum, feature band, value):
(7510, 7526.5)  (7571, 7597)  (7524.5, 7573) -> -0.3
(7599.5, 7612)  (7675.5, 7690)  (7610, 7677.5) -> 1.3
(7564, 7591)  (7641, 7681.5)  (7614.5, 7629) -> -0.1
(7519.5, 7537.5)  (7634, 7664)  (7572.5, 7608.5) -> -0.7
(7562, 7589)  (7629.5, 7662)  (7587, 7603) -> -0.3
